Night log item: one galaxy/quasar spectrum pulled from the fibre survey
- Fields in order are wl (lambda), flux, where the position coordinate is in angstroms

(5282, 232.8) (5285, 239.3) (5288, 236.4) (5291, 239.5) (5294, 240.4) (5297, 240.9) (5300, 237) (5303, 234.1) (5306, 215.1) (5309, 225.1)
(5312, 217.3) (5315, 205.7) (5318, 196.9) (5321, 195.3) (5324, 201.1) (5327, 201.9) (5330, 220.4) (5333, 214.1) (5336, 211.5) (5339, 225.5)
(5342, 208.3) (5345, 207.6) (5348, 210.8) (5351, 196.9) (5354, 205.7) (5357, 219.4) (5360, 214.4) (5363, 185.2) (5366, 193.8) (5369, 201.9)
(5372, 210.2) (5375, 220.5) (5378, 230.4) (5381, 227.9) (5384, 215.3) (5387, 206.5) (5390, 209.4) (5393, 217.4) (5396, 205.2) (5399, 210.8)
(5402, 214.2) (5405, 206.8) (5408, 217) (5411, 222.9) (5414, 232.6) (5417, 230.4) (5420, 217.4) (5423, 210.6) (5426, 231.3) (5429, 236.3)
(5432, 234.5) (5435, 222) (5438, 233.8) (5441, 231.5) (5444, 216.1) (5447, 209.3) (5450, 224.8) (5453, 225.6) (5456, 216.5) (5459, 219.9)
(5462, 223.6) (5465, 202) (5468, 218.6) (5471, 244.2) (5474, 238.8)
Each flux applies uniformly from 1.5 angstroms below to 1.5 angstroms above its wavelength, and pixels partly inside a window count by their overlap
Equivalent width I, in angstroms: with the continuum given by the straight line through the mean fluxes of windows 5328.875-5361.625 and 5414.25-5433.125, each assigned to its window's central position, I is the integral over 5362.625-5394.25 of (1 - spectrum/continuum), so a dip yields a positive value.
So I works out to 0.98 angstroms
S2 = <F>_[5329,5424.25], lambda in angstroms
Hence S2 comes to 213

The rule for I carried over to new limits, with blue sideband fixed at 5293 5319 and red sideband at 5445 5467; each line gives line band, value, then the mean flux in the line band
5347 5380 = 1.9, 208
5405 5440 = -1.1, 225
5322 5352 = 1.7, 210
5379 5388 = 0.1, 218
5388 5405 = 0.7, 211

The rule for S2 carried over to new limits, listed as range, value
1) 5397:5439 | 223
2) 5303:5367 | 209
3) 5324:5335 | 211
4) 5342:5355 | 206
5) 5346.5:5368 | 204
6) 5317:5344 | 209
